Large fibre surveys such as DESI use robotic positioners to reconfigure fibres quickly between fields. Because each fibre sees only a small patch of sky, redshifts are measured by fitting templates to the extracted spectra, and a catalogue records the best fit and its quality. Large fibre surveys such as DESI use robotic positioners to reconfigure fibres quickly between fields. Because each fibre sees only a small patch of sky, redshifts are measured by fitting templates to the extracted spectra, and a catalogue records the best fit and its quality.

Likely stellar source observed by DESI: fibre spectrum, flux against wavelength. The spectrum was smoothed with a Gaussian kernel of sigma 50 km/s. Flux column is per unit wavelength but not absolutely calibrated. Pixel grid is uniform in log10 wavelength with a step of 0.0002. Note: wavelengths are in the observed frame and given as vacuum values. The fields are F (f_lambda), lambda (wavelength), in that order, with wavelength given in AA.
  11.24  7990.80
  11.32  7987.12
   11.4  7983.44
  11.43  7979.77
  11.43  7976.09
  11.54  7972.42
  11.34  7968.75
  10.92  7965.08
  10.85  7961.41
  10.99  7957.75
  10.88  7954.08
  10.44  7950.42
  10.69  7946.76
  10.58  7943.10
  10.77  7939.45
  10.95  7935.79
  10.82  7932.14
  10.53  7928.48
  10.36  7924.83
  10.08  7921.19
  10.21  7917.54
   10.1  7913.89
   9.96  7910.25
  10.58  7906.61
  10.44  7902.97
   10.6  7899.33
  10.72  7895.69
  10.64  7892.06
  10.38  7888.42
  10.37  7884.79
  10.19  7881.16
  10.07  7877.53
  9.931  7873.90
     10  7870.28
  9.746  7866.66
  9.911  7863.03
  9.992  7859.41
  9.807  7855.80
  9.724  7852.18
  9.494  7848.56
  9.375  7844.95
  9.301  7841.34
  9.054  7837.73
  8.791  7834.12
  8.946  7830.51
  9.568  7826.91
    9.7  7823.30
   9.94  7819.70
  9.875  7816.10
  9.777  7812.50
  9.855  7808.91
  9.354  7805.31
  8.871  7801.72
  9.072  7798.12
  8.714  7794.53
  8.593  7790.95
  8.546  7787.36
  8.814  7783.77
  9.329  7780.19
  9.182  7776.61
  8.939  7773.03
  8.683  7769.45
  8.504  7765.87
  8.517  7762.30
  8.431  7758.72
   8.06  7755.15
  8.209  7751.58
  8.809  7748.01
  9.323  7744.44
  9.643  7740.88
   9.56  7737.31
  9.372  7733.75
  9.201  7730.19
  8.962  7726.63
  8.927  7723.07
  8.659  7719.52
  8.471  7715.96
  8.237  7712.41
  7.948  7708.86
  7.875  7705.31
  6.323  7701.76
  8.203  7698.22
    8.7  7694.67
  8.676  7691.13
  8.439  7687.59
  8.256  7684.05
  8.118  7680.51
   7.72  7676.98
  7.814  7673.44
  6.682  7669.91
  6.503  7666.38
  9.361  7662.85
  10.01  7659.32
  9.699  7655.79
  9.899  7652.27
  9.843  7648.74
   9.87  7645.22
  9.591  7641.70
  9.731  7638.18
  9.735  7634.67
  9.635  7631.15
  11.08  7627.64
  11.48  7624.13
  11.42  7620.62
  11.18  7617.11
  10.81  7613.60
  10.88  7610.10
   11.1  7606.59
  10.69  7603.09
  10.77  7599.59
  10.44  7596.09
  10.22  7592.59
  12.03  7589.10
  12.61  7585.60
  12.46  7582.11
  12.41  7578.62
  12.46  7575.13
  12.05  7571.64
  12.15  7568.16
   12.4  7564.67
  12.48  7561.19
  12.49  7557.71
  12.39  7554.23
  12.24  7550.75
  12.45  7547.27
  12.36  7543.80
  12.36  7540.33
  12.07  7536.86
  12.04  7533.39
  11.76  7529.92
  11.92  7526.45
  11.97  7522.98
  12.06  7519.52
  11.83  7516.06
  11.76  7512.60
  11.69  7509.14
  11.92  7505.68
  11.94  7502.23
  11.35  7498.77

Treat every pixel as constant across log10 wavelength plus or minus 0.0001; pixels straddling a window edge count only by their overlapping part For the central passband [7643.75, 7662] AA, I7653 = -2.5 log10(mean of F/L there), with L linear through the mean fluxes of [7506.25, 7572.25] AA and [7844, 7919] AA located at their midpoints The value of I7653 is 0.17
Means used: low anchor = 12.1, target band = 9.84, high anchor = 10.1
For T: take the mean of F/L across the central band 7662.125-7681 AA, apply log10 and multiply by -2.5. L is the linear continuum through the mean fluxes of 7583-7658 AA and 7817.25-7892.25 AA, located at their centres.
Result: 0.35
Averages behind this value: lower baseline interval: 10.6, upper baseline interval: 9.74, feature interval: 7.58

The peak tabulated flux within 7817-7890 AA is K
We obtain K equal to 10.38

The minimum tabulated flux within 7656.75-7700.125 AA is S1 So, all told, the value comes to 6.503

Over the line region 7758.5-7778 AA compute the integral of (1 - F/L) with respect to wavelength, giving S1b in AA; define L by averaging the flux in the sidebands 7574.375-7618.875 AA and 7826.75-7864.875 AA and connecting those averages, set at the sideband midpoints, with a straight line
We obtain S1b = 2.56 AA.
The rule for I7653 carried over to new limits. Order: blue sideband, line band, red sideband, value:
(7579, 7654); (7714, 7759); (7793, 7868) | 0.13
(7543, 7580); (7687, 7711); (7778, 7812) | 0.29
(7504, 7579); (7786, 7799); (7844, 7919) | 0.22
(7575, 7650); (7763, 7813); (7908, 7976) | 0.20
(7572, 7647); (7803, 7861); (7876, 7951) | 0.12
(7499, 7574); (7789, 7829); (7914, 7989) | 0.20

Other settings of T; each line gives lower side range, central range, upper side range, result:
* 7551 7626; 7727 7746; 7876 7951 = 0.184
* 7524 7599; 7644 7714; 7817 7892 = 0.307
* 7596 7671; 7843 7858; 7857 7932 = 0.066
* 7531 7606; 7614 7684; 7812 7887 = 0.199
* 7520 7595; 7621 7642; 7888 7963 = 0.146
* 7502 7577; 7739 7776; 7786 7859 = 0.146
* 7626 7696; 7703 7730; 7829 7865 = 0.083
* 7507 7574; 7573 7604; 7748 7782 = -0.019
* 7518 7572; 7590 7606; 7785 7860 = 0.098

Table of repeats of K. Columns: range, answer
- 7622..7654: 11.48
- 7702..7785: 9.643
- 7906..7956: 10.95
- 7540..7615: 12.61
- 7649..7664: 10.01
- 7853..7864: 9.992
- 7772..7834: 9.94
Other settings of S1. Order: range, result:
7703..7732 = 7.875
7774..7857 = 8.546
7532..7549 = 12.04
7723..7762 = 8.06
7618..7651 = 9.591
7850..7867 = 9.724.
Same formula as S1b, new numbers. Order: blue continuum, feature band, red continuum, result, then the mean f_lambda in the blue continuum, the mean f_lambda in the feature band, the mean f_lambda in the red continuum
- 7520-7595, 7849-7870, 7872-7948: 1.7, 12.1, 9.82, 10.4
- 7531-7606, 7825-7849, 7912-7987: 4.2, 12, 9.2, 10.8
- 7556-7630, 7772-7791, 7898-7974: 3.7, 11.6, 8.93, 10.6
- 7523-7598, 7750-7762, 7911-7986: 3.3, 12.1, 8.27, 10.8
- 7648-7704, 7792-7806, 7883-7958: 0.7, 8.36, 8.96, 10.5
